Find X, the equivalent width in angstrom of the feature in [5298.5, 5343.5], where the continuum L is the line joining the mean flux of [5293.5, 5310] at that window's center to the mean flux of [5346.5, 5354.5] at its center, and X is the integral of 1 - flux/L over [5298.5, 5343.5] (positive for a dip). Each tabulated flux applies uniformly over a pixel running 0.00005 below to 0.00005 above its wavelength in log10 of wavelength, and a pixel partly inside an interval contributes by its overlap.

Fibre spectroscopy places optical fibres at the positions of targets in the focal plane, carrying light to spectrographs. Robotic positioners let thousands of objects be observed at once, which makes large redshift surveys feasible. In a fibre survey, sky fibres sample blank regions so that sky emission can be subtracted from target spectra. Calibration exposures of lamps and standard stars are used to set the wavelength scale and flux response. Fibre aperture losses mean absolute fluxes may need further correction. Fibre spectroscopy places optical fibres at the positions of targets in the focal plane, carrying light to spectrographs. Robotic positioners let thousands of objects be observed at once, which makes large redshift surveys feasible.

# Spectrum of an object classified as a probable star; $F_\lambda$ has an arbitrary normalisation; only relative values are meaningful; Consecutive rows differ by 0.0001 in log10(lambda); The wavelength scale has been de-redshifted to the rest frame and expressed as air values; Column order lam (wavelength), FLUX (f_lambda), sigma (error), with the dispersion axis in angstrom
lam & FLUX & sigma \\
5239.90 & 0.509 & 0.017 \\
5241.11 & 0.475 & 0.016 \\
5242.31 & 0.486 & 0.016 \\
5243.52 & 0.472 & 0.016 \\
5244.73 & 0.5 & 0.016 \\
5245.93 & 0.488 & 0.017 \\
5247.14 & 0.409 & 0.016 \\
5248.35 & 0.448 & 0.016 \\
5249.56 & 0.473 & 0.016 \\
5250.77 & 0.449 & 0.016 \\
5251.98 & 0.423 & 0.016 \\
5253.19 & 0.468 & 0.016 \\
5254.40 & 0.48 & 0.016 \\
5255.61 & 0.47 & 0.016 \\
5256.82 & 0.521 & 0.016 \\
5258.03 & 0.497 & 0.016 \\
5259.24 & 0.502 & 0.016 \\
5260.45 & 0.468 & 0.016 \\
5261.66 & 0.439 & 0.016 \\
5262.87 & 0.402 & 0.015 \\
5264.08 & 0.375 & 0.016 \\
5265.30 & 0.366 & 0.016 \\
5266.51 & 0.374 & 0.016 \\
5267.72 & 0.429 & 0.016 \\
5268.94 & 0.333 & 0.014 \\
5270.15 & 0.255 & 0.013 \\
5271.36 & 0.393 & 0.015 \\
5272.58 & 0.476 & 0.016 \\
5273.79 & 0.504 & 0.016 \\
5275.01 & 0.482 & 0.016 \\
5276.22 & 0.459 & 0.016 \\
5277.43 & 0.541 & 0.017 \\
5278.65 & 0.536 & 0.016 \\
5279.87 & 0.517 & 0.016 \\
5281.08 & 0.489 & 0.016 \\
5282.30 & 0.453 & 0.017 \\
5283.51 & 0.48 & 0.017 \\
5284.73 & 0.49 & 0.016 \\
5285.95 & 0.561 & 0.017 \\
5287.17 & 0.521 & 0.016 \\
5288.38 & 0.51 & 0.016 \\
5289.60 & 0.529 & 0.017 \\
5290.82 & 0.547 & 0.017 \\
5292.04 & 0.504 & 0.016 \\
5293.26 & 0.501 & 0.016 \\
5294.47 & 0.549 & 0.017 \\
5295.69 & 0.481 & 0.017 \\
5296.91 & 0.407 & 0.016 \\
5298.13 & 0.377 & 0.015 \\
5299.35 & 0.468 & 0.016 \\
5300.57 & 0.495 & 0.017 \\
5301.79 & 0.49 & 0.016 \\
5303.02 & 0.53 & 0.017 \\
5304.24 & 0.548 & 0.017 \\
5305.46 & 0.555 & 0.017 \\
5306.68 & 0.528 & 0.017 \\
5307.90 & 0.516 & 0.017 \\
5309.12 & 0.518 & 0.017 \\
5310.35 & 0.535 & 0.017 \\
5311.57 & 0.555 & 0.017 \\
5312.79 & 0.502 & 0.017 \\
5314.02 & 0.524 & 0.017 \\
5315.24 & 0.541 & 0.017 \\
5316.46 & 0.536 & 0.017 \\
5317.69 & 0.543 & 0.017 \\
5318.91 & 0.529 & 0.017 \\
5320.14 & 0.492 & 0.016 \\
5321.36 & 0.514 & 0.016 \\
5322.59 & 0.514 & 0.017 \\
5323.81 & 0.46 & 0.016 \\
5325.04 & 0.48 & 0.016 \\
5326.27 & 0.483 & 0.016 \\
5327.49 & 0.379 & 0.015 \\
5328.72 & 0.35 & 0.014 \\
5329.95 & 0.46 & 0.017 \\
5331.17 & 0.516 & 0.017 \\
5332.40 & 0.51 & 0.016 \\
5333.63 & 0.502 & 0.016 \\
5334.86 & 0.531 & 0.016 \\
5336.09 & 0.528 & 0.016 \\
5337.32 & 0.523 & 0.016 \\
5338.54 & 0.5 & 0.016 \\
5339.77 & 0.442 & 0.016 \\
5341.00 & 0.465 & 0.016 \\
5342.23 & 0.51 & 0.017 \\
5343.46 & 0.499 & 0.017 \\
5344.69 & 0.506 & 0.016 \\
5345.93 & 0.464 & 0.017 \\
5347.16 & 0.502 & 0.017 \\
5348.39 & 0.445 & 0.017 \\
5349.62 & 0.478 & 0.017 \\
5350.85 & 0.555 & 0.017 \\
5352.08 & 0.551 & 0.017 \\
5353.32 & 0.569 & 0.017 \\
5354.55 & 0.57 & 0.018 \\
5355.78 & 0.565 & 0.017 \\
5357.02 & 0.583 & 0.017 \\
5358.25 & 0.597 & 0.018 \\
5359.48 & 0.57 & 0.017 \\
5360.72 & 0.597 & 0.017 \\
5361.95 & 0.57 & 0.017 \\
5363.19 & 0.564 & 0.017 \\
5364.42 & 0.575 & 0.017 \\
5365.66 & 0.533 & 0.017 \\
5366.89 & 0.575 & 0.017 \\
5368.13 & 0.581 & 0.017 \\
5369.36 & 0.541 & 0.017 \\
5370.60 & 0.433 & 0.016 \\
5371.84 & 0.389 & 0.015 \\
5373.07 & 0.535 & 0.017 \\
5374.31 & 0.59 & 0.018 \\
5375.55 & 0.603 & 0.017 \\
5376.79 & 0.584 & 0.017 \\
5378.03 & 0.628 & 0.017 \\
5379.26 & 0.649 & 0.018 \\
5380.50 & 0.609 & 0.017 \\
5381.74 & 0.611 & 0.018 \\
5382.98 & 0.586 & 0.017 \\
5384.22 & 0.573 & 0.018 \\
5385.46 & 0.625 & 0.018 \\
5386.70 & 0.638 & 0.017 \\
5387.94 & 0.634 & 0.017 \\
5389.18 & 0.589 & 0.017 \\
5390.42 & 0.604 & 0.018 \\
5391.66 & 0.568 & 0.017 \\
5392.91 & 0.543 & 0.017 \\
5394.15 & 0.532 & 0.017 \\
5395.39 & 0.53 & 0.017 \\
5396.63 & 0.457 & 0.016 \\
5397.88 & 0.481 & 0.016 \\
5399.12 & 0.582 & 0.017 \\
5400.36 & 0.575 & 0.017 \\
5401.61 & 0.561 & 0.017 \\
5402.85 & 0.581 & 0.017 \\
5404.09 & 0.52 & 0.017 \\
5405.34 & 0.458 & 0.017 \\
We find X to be 0.5 angstrom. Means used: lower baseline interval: 0.498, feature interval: 0.501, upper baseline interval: 0.52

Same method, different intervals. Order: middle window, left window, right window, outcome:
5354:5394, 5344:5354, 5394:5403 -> -4.03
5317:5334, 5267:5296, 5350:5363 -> 1.67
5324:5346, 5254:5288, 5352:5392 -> 2.16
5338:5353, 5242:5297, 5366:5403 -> 1.07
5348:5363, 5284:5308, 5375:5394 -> 0.36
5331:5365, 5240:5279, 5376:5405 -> 0.43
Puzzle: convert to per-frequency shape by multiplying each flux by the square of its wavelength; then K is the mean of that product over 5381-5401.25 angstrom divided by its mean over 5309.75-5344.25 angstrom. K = 1.2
